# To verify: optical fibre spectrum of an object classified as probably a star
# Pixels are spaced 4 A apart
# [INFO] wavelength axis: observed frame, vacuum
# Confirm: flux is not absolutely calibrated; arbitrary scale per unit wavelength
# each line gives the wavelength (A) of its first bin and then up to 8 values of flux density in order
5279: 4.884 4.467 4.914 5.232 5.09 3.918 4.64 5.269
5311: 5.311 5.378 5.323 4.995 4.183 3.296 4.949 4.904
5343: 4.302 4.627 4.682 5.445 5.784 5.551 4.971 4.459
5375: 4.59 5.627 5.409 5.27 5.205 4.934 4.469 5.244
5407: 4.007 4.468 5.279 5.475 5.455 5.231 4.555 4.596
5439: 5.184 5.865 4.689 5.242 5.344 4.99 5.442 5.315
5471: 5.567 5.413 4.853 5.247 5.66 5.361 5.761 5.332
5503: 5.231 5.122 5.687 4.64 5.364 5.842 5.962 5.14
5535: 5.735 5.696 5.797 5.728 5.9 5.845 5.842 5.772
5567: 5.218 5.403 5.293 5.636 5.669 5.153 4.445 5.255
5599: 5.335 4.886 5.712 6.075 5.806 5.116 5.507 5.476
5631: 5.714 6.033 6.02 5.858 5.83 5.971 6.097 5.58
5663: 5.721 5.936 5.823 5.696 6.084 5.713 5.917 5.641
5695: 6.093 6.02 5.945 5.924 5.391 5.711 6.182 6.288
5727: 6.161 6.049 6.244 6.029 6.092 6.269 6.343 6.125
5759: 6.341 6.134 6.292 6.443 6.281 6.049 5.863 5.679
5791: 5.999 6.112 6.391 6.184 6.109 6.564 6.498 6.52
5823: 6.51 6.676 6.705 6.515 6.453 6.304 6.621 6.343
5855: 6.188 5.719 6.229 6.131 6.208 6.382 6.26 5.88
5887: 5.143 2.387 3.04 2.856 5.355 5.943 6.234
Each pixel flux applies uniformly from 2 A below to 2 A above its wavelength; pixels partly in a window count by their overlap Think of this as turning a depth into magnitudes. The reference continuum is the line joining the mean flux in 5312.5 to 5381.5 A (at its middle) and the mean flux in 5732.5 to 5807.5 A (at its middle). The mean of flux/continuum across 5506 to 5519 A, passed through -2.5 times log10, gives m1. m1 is 0.042 mag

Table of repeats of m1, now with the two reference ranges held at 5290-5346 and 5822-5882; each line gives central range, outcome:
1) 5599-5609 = 0.06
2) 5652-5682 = -0.01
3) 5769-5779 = -0.03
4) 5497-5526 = 0.00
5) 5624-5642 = -0.02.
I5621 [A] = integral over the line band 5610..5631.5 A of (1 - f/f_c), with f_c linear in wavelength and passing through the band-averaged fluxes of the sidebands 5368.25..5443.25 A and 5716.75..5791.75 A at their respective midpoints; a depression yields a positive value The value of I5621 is 0.5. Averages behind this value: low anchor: 5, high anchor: 6.15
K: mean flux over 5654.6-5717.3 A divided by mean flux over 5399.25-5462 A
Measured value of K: 1.2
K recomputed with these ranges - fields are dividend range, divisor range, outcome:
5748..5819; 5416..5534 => 1.17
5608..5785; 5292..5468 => 1.20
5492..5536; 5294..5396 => 1.10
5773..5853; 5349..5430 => 1.25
